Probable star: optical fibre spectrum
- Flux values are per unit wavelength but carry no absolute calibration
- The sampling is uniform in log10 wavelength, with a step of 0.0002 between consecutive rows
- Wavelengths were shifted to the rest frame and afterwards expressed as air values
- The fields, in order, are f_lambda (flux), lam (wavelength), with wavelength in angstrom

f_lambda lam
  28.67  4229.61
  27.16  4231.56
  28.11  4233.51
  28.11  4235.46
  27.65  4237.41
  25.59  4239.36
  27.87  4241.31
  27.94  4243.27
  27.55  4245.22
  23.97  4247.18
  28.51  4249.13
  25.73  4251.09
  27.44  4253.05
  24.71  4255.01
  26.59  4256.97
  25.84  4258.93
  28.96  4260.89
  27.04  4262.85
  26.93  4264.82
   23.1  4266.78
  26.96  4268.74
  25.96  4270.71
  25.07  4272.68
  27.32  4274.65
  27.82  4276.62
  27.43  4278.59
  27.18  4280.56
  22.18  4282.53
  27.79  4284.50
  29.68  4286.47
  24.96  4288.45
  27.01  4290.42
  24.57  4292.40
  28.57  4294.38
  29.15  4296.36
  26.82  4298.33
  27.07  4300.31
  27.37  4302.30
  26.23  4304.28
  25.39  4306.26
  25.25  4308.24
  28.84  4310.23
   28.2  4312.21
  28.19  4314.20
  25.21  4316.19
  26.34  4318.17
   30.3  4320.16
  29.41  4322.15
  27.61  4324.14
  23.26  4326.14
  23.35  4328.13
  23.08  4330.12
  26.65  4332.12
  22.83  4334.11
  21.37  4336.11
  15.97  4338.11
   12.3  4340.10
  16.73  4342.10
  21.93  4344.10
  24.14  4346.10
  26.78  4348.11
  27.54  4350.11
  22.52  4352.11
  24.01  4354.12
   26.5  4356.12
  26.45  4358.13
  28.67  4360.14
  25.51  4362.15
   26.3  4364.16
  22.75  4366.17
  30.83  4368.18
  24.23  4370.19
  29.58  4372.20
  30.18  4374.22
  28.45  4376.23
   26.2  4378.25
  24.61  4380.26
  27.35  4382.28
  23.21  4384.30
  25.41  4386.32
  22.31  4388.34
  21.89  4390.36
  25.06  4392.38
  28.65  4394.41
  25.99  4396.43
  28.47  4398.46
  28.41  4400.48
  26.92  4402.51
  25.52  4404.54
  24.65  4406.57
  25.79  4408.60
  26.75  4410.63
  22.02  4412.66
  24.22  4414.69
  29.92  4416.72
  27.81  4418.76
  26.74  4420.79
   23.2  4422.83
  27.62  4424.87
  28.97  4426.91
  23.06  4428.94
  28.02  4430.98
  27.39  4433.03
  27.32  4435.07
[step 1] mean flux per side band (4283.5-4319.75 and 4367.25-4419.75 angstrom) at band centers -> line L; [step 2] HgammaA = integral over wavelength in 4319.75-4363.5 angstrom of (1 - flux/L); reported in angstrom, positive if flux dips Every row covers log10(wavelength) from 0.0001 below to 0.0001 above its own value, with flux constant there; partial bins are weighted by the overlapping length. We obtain 4.7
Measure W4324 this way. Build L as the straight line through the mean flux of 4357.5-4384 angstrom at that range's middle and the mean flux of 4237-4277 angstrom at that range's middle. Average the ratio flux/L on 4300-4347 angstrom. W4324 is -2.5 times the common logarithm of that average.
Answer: 0.100 mag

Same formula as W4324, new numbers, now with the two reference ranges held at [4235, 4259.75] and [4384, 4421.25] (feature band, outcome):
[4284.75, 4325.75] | -0.04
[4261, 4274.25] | 0.02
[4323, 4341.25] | 0.20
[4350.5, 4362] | 0.02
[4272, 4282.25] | -0.01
